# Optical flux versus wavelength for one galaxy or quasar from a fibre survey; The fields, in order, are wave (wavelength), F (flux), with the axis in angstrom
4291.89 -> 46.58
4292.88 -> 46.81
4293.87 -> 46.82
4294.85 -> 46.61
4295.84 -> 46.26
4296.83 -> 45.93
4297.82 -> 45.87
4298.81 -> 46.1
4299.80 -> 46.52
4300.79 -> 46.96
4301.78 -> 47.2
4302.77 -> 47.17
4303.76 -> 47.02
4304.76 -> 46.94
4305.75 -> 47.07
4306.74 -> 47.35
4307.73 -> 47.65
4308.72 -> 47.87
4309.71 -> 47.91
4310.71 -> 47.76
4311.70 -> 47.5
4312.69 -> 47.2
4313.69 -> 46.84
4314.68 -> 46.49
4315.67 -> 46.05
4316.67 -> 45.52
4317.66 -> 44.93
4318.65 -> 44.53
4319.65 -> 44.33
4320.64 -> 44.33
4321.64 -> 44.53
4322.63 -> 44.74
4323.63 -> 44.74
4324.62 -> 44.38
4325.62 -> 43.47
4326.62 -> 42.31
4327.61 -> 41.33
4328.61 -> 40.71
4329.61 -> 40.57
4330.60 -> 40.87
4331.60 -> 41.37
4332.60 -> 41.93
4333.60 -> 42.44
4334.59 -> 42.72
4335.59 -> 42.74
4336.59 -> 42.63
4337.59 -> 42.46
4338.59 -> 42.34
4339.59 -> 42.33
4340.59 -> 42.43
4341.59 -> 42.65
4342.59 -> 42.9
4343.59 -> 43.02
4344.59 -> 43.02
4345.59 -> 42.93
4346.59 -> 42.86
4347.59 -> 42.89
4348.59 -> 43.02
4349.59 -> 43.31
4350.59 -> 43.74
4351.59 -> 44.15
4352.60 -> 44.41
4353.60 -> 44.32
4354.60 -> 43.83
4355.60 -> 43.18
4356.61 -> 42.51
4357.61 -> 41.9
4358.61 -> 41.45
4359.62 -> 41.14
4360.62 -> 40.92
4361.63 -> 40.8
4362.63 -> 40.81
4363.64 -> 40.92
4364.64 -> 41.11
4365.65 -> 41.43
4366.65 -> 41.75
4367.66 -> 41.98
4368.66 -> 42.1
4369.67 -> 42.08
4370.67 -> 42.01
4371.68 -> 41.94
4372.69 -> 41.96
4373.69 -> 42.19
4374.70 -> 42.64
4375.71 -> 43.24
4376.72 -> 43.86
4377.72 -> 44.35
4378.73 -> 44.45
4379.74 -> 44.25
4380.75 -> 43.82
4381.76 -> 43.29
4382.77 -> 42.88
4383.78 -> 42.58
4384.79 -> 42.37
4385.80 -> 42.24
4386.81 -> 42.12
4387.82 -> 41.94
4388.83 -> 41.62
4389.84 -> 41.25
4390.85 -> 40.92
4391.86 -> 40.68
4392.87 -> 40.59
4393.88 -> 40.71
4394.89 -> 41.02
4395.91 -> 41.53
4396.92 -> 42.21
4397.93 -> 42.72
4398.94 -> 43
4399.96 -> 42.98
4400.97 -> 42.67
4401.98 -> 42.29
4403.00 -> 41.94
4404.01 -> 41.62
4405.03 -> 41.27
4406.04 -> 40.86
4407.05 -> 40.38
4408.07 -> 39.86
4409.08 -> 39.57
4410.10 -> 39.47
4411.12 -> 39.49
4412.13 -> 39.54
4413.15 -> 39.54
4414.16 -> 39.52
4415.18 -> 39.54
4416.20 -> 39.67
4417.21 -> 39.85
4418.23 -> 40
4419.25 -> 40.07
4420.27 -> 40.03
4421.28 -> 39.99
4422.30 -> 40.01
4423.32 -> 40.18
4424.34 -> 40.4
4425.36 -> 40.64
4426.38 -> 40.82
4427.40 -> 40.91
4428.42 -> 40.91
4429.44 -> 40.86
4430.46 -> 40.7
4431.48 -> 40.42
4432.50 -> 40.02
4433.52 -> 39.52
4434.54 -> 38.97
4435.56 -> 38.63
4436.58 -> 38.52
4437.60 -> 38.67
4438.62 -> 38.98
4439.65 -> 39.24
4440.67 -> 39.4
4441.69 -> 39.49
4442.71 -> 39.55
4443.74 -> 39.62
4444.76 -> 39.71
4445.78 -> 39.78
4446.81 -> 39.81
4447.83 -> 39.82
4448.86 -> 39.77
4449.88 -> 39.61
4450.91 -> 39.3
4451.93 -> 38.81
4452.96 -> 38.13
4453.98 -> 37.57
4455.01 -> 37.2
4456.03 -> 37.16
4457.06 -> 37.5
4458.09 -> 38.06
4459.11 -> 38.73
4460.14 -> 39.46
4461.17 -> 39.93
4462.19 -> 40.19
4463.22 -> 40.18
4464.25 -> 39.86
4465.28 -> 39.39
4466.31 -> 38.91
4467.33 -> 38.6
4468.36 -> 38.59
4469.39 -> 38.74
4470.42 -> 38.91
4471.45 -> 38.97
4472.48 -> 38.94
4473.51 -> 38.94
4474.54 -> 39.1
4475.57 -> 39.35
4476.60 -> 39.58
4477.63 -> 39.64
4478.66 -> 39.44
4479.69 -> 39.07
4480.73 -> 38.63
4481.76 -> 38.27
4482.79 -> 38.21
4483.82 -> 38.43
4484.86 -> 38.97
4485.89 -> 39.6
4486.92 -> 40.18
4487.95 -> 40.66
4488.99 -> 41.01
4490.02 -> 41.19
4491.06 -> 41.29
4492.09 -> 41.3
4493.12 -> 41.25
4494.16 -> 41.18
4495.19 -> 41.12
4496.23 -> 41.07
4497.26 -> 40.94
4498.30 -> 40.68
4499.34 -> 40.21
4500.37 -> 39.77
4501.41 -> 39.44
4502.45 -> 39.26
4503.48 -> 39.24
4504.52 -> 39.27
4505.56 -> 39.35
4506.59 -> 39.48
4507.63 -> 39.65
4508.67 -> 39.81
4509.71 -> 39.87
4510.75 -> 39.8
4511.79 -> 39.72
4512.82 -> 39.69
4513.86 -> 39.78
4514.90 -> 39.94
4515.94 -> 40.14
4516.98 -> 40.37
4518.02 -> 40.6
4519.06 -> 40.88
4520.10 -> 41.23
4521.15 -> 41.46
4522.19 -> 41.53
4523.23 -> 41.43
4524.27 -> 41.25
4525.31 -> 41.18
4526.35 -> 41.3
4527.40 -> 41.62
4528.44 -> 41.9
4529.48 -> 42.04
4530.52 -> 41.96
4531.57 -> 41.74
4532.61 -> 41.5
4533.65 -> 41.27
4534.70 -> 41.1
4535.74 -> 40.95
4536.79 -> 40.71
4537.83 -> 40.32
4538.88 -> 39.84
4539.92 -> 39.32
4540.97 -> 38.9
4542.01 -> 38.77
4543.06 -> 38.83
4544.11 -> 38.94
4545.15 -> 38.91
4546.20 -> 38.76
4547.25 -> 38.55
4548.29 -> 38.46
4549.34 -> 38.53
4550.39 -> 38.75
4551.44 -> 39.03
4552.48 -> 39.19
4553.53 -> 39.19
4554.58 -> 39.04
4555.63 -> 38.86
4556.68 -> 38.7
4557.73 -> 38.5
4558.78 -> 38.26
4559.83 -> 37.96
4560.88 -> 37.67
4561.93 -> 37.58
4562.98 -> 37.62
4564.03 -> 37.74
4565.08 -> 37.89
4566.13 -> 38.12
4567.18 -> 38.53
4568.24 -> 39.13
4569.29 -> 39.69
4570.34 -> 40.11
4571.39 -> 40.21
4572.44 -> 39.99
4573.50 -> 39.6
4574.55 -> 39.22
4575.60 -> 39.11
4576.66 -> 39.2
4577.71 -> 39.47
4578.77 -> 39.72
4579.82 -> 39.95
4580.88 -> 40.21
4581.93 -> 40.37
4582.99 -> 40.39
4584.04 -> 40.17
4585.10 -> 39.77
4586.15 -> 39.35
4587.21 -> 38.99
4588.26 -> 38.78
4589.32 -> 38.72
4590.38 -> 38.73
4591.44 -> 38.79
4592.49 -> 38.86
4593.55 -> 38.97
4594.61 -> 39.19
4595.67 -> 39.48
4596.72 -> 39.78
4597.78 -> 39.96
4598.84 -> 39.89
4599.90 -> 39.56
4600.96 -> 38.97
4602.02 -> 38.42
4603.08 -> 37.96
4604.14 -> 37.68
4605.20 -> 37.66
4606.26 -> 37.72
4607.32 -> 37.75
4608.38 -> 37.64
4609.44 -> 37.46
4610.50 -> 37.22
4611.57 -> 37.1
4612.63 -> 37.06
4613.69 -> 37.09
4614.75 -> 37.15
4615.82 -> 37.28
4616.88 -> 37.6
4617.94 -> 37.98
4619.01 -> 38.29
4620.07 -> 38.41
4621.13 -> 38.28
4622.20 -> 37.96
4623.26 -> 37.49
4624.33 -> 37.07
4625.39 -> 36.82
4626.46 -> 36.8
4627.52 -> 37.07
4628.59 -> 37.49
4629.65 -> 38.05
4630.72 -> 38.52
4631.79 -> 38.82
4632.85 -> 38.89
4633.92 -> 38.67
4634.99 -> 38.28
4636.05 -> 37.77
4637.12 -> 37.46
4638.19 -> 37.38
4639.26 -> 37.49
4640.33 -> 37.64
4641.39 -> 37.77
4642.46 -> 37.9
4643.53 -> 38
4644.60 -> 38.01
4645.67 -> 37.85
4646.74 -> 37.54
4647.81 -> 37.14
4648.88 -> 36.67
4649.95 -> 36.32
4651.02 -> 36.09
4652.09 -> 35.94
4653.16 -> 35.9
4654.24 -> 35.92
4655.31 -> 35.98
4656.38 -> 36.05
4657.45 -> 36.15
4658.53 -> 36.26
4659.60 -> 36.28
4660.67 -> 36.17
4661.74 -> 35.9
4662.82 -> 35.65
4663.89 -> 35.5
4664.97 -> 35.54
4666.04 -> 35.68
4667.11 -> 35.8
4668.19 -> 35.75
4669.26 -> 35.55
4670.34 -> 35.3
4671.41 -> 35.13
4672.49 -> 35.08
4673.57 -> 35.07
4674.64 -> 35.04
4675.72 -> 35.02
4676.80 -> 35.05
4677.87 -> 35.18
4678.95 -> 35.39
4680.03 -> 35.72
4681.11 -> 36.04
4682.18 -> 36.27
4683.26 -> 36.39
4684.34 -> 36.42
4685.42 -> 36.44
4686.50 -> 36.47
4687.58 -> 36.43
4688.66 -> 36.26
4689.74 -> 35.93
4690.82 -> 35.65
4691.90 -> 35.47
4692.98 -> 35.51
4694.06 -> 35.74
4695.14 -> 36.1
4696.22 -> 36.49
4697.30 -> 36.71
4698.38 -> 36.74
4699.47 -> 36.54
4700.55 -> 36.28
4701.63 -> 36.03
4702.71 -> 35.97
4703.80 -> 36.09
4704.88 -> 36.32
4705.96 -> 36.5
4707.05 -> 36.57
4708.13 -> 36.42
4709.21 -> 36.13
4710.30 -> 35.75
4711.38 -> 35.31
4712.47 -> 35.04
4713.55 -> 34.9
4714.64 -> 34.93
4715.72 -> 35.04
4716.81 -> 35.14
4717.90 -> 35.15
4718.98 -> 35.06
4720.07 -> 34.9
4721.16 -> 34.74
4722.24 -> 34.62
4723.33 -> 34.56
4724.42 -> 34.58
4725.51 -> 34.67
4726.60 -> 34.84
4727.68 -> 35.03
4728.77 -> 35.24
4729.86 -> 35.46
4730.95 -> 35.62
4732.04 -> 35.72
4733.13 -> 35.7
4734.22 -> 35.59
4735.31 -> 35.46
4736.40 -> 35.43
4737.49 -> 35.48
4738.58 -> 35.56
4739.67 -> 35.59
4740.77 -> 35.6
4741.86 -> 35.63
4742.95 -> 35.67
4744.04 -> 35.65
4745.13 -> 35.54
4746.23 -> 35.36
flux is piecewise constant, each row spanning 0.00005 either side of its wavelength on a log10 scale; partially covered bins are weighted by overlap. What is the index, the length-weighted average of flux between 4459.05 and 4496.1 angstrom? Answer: 39.6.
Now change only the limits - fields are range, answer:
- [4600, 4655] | 37.6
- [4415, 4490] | 39.4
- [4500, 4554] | 40.1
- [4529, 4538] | 41.3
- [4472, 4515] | 39.8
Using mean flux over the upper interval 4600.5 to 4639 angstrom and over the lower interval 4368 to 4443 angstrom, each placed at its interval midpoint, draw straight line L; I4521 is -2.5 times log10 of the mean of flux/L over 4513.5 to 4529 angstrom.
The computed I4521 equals -0.046 mag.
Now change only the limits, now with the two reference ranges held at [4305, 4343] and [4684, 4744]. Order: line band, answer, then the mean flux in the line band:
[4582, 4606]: -0.02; 39.1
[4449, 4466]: 0.07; 38.8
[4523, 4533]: -0.05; 41.6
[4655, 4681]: 0.03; 35.6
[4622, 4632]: 0.00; 37.6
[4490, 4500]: -0.01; 41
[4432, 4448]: 0.06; 39.4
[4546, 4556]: 0.01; 38.8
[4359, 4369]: 0.05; 41.3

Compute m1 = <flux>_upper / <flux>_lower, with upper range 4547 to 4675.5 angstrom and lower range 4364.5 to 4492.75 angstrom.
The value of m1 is 0.94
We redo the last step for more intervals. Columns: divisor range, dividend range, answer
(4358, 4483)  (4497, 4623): 0.97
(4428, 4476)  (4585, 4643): 0.97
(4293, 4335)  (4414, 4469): 0.87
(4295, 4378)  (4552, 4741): 0.85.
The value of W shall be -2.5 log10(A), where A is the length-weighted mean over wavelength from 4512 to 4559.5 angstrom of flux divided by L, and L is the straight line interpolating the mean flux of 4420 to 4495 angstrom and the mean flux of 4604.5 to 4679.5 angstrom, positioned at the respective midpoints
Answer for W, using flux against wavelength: -0.05 mag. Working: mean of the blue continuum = 39.5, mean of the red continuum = 36.9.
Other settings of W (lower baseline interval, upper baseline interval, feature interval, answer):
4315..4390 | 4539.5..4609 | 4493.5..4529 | -0.01 mag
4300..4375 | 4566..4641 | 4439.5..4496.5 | 0.05 mag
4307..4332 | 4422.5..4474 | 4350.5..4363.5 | 0.02 mag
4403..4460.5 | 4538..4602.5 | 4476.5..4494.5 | -0.01 mag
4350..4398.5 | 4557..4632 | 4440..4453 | 0.04 mag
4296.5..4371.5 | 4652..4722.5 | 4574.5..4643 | -0.02 mag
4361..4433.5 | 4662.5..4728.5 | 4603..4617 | 0.00 mag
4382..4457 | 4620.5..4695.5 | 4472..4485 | 0.01 mag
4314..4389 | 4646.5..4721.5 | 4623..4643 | -0.02 mag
